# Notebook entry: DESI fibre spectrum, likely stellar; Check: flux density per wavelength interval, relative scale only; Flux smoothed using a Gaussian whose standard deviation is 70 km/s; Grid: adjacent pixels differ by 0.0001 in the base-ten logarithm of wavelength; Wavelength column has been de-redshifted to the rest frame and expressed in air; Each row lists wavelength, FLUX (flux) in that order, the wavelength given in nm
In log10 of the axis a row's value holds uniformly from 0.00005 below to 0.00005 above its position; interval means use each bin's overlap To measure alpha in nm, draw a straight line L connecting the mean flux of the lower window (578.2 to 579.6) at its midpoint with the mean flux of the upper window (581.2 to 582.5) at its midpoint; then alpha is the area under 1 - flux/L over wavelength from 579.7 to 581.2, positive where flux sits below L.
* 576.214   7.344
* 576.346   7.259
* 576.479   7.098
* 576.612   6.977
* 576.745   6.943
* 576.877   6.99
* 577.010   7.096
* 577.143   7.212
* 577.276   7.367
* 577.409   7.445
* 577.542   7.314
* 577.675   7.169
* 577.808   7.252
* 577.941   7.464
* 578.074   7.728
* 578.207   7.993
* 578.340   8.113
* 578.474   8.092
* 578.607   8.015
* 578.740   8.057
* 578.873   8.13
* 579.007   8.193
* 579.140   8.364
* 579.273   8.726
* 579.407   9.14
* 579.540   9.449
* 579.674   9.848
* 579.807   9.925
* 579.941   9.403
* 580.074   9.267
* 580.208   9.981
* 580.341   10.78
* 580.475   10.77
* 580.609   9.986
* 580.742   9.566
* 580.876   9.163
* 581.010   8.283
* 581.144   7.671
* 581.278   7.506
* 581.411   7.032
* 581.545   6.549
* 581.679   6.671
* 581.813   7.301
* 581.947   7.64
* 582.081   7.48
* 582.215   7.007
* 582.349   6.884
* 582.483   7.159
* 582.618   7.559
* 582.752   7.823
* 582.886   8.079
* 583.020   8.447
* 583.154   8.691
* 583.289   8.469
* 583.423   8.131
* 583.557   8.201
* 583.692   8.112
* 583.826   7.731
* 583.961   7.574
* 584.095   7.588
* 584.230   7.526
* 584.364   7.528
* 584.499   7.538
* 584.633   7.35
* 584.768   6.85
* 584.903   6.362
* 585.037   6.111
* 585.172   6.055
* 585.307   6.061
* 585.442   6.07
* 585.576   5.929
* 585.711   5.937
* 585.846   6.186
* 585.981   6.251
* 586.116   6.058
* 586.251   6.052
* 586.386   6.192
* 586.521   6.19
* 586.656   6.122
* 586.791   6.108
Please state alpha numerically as -0.35 nm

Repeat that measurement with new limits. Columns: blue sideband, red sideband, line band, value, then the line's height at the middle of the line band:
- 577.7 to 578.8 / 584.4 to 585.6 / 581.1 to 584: -0.27 nm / 7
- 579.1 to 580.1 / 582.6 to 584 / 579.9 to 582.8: 0.17 nm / 8.73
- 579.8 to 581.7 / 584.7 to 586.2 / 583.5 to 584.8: -0.13 nm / 6.91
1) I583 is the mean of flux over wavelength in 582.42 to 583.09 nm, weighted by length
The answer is 7.82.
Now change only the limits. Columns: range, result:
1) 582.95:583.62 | 8.39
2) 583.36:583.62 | 8.18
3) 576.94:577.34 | 7.22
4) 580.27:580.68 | 10.5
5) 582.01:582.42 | 7.13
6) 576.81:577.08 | 7.06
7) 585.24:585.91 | 6.04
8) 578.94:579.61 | 8.77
